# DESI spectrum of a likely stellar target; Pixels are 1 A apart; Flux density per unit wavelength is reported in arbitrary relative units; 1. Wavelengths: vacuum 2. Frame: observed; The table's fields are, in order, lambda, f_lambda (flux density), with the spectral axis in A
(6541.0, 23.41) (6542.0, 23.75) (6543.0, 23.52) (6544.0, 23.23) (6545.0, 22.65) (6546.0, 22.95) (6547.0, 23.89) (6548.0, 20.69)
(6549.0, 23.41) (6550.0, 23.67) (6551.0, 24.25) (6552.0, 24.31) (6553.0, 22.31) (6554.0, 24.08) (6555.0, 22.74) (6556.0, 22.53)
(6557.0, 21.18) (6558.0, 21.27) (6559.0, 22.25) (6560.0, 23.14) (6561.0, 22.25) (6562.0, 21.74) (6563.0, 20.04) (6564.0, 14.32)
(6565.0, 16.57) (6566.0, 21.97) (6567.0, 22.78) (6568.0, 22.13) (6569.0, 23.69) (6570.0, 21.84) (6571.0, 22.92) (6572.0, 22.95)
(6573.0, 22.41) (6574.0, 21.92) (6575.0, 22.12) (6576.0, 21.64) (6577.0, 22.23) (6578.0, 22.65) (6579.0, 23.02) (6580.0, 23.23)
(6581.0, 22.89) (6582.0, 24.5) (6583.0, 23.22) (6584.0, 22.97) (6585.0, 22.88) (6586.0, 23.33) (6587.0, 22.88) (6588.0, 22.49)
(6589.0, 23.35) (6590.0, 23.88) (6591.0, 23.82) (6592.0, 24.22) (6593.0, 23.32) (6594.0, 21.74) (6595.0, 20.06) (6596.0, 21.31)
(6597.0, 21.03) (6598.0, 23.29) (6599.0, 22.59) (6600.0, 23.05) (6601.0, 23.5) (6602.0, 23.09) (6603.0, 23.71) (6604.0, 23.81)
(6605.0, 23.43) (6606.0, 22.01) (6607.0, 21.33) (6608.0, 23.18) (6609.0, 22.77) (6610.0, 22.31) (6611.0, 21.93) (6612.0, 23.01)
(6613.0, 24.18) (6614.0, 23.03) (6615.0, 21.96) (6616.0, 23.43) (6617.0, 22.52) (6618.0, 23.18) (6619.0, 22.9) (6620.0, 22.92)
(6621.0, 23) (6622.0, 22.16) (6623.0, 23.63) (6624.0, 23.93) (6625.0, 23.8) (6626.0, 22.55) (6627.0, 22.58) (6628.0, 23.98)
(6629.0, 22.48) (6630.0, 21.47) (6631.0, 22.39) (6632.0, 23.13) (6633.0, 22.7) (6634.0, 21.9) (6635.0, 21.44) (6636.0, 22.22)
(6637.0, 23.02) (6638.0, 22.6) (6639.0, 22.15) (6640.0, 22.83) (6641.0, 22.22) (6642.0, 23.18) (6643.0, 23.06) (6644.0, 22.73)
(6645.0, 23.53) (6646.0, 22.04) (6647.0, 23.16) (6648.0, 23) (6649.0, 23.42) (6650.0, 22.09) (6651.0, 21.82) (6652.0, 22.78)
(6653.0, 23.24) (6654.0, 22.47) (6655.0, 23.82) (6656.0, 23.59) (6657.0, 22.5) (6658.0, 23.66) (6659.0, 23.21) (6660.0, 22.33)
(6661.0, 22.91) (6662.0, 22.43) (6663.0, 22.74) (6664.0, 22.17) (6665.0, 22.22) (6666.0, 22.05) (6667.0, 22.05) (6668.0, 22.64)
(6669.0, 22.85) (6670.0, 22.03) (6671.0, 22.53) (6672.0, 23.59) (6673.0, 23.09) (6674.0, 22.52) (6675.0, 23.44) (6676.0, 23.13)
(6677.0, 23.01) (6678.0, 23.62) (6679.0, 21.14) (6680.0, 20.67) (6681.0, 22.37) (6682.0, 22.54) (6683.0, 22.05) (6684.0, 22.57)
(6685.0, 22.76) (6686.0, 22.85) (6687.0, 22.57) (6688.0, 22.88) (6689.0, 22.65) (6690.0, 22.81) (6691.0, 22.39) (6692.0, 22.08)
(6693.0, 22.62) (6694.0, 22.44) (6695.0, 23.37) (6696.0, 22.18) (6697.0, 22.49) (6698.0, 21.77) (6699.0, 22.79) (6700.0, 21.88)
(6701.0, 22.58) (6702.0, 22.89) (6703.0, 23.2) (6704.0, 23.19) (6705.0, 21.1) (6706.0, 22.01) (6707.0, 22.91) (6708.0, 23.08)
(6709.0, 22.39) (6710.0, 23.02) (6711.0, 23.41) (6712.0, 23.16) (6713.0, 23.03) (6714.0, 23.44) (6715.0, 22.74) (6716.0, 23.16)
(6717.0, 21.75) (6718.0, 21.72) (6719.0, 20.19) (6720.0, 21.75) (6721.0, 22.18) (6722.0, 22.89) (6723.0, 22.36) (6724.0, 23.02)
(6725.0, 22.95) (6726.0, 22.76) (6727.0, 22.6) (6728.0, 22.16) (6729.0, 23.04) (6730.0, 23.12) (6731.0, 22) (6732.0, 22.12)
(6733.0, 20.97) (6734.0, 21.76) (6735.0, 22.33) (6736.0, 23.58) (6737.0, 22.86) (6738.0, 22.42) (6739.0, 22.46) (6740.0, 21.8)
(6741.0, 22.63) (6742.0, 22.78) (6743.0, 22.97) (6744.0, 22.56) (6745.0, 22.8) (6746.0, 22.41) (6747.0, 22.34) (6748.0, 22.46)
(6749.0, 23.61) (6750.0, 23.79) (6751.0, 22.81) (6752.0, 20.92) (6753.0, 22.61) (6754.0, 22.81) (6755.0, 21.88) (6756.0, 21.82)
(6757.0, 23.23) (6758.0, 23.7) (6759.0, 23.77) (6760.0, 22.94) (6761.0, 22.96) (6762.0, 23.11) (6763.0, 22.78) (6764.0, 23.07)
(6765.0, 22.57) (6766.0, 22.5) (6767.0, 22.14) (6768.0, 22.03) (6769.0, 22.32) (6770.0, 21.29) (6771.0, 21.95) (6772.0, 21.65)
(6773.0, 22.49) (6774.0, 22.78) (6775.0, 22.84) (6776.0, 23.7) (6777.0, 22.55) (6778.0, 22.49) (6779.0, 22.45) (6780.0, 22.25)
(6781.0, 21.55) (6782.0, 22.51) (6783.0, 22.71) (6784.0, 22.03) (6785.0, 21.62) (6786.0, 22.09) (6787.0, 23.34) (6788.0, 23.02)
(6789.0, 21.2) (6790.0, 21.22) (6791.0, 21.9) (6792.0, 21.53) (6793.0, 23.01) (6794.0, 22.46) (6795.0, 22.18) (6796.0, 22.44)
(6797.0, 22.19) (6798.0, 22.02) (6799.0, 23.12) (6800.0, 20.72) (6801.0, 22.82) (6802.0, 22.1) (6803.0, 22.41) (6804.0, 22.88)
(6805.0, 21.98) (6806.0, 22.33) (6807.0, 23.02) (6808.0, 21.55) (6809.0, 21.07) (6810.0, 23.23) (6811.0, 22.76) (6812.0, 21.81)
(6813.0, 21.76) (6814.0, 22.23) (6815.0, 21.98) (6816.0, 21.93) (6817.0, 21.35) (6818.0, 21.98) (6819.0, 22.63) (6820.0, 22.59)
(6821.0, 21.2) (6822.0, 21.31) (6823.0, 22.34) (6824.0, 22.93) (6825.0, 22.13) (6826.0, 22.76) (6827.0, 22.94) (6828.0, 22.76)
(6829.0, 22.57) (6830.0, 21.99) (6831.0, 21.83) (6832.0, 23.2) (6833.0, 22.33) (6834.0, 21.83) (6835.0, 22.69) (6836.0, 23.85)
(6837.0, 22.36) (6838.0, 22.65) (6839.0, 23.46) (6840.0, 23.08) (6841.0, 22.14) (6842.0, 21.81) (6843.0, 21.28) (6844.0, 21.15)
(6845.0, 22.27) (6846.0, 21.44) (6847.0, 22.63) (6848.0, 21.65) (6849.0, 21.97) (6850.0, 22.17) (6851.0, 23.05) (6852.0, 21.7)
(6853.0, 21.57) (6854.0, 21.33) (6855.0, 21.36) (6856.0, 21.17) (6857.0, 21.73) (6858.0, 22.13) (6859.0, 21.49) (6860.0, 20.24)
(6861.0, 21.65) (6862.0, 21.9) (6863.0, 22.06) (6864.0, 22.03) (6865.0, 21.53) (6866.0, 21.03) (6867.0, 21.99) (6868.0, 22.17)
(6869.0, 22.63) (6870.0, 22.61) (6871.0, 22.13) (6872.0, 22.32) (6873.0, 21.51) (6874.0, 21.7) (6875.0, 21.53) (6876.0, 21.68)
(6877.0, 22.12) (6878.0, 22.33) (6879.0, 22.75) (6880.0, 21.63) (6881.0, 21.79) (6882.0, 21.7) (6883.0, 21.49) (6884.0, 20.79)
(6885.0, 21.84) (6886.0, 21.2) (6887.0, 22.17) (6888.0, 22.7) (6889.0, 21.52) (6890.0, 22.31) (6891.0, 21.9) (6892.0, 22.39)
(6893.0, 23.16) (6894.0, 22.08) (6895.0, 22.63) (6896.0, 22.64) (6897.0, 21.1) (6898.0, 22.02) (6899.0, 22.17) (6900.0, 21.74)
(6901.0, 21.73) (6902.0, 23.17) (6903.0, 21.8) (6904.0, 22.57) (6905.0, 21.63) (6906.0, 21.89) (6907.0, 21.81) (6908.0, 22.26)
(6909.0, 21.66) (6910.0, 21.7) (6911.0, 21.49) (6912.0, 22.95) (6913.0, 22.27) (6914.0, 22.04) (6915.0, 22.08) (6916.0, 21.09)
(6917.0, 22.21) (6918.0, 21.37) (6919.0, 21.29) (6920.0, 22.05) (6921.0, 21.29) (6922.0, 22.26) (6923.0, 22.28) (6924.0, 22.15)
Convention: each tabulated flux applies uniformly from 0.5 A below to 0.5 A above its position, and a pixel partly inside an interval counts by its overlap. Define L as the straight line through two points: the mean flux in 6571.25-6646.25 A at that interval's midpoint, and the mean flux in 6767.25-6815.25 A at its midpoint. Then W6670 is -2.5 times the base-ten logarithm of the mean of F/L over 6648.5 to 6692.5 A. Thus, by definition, 0.00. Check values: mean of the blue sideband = 22.8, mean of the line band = 22.6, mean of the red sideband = 22.2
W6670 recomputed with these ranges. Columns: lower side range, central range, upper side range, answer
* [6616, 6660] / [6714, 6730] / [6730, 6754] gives 0.01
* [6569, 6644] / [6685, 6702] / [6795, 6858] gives 0.00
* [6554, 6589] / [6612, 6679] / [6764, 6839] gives -0.03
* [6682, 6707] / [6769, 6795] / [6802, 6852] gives 0.00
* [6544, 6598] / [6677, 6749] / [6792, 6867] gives -0.01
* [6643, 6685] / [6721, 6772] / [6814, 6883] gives -0.01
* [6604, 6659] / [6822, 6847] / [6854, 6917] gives -0.01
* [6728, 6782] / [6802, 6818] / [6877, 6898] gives 0.01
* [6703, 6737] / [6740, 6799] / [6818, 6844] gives 0.00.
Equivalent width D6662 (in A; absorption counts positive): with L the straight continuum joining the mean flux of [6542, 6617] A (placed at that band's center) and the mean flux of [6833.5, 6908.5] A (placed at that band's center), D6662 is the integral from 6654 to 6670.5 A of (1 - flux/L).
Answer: -0.2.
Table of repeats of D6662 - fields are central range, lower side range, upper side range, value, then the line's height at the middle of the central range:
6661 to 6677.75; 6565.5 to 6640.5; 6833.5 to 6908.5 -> -0.1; 22.6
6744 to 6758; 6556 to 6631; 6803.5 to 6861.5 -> -0.2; 22.3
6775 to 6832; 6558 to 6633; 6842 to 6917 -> -0.5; 22.1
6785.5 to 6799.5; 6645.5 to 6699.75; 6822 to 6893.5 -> 0.0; 22.3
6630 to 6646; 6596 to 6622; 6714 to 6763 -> 0.1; 22.7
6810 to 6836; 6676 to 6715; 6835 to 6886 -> -0.2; 22.1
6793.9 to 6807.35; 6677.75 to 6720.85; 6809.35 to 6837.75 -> 0.0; 22.4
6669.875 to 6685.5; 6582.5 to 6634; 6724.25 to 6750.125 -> 0.1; 22.7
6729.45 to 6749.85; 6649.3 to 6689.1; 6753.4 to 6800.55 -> 0.0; 22.5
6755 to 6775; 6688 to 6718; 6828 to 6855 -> -0.1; 22.4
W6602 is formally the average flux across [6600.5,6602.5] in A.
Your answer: 23.3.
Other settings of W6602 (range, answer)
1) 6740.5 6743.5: 22.8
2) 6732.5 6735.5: 21.7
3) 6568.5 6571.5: 22.8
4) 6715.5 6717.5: 22.5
